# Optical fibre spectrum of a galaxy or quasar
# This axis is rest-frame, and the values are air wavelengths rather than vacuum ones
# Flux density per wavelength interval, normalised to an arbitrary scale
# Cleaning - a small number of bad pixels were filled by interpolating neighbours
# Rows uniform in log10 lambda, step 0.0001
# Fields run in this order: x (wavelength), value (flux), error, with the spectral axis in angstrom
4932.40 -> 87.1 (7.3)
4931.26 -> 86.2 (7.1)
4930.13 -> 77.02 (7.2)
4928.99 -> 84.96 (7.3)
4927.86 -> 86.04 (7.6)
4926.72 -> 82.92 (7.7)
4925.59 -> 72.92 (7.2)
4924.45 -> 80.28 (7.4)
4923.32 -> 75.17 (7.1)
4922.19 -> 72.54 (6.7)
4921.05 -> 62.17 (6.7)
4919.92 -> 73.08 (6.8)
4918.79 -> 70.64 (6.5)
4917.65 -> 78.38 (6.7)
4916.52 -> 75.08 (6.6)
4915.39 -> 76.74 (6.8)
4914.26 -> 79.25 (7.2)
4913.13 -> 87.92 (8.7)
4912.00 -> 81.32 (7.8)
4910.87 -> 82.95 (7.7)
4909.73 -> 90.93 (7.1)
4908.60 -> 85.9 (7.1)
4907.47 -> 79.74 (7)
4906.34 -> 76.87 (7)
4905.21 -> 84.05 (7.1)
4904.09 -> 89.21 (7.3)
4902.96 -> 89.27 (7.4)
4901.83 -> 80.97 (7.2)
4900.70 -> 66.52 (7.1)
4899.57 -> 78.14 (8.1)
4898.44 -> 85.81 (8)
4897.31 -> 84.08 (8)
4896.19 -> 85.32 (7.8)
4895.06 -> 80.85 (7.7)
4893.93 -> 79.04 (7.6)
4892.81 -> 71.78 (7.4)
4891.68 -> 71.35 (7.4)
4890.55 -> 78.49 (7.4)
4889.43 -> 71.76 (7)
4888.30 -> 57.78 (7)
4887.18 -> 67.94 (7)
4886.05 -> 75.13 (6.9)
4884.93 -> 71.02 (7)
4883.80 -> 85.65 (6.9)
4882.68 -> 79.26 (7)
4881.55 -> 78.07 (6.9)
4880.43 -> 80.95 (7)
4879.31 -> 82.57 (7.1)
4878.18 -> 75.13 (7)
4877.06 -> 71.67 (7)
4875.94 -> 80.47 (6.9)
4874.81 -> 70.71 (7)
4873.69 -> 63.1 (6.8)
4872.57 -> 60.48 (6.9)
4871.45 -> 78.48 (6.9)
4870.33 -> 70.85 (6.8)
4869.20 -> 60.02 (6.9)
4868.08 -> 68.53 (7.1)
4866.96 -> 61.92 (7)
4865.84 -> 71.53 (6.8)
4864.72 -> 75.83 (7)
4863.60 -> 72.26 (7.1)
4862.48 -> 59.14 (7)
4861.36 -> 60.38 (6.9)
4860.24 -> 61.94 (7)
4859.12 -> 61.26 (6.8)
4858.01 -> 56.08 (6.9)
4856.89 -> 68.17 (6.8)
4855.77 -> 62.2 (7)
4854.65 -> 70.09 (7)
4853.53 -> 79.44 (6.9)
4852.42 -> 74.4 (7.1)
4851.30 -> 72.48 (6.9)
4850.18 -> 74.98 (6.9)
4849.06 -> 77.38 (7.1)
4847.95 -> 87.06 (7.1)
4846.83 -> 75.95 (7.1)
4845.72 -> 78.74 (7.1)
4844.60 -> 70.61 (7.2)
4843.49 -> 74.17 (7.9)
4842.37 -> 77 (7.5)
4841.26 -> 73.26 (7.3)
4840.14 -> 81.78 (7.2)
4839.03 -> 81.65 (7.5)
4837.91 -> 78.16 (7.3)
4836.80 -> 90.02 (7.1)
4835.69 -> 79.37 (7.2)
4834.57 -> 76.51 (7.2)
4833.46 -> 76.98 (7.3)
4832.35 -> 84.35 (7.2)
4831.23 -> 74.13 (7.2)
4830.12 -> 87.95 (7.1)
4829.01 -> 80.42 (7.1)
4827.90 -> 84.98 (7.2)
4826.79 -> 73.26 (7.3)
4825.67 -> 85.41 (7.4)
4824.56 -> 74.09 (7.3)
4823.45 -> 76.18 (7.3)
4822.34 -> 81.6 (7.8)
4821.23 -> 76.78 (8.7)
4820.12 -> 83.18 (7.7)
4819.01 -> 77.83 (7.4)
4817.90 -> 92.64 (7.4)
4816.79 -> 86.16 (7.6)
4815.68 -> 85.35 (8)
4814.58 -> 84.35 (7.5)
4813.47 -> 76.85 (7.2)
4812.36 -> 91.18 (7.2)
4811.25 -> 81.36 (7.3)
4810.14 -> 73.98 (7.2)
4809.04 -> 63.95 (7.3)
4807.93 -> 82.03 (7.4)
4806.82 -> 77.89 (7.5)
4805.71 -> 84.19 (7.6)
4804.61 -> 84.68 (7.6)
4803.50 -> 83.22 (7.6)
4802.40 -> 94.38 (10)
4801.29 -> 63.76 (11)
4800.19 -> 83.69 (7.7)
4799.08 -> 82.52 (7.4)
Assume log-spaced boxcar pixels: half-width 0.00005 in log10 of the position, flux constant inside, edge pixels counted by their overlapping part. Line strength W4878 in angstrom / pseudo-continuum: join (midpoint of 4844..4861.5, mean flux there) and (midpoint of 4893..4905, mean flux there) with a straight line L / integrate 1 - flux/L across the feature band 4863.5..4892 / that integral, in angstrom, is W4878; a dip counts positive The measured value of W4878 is 1.6 angstrom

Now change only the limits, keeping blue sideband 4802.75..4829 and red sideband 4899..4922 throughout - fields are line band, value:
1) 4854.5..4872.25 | 3.13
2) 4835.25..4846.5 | 0.30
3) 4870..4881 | 0.89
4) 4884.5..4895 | 1.01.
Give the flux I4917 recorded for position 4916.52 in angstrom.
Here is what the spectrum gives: 75.08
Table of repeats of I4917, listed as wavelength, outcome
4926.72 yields 82.92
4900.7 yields 66.52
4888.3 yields 57.78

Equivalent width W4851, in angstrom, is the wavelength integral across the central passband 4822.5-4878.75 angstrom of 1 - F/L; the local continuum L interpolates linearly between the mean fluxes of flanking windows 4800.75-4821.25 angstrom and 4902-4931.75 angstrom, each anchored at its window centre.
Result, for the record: 5.0 angstrom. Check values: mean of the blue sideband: 81.4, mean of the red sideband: 80.1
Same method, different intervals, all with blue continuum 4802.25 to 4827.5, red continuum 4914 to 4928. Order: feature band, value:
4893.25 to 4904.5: -0.8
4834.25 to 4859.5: 1.4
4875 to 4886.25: 0.0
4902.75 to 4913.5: -1.2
